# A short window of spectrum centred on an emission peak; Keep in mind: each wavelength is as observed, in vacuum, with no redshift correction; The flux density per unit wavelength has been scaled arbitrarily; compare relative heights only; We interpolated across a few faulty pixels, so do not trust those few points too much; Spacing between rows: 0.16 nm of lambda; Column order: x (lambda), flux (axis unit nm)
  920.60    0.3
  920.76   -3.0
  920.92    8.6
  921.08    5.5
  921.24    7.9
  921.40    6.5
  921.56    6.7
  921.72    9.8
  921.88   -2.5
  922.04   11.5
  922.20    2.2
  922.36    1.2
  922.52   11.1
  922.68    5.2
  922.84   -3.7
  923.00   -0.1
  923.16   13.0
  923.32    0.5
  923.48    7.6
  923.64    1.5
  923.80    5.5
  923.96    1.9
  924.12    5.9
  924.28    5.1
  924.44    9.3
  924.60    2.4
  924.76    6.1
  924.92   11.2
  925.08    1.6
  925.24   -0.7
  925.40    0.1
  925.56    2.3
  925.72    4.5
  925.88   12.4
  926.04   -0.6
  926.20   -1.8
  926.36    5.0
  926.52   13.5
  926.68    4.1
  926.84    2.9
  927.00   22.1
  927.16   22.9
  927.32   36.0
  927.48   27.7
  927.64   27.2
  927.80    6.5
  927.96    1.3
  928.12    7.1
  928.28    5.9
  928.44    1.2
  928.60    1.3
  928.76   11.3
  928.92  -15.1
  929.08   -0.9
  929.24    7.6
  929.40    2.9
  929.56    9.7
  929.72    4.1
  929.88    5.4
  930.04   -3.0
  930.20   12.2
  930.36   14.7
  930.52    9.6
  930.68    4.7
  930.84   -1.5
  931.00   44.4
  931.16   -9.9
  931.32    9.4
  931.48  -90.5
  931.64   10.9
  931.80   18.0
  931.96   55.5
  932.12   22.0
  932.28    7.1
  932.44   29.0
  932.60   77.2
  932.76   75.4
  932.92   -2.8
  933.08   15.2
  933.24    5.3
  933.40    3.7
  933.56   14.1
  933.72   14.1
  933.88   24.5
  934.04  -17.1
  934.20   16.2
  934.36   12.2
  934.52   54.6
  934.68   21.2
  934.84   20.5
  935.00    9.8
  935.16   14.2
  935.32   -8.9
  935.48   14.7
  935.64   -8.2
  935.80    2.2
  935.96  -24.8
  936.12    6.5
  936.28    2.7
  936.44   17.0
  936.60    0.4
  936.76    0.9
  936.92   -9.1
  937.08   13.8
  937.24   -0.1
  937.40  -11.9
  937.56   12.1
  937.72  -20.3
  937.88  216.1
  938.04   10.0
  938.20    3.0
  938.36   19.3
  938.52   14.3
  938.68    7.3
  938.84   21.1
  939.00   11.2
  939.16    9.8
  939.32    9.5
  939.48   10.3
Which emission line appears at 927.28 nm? [O III]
